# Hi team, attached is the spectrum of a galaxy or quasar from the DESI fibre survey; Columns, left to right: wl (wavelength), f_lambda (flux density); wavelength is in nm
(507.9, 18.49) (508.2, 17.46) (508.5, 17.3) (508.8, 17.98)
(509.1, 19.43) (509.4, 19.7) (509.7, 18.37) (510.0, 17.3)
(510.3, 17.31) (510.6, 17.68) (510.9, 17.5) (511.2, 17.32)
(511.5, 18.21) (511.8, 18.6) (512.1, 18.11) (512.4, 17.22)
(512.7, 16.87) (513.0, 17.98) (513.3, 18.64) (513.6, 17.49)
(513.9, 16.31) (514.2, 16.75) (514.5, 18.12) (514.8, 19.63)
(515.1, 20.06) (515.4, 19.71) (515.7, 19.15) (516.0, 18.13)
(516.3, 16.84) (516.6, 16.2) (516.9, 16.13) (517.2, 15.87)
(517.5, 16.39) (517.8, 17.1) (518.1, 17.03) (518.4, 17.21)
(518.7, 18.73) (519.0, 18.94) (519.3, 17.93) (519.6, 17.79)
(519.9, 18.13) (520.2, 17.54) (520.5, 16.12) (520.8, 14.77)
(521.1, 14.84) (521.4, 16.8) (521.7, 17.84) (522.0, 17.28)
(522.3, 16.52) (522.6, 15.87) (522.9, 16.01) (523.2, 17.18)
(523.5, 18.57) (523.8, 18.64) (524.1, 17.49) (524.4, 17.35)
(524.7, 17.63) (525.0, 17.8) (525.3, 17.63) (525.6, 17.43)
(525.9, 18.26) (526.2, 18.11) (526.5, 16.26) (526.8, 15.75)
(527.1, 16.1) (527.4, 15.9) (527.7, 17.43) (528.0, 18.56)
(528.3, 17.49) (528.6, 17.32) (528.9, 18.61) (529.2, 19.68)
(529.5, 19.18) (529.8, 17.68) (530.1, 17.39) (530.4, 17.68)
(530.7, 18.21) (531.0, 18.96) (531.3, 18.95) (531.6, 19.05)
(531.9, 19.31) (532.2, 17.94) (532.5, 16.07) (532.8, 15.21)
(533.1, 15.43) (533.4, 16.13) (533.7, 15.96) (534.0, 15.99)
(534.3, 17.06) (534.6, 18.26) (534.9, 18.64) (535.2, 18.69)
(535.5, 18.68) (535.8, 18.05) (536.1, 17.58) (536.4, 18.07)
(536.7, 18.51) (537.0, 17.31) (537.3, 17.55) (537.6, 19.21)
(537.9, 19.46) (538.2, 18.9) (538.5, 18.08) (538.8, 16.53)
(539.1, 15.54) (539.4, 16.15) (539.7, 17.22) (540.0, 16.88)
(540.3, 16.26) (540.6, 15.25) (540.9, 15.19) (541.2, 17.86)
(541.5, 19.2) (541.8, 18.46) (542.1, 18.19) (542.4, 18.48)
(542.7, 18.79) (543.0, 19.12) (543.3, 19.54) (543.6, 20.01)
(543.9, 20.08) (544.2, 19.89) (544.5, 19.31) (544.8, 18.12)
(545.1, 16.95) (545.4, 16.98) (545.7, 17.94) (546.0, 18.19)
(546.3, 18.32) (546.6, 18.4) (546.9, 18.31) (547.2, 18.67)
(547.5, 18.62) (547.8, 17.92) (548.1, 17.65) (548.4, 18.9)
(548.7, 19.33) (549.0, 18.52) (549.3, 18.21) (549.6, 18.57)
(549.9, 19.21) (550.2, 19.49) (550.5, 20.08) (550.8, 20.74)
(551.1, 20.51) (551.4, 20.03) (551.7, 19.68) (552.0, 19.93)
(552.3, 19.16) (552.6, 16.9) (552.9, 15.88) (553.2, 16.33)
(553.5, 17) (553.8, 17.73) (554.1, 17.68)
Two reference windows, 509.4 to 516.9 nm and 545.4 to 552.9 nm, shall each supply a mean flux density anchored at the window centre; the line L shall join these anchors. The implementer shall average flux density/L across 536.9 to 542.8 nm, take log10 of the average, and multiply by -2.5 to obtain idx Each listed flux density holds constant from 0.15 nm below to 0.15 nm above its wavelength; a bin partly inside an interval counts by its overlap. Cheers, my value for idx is 0.06 mag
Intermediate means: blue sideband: 17.9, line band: 17.5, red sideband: 18.8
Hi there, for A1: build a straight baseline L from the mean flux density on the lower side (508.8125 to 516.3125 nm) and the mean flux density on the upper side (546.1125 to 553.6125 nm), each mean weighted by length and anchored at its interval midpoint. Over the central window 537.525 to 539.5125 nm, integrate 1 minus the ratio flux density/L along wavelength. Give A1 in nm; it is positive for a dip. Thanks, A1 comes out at 0.09 nm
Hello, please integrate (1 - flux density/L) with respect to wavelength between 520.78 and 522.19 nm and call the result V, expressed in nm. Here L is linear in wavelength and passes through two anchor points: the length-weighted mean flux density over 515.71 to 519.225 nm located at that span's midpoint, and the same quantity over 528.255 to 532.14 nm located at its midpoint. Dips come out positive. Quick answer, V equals 0.09 nm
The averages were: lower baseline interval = 17.2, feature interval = 16.5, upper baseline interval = 18.4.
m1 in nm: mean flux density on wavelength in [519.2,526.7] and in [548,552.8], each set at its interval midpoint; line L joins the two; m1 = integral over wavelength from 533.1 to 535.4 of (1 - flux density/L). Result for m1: 0.11 nm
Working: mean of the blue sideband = 17.2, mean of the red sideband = 19.2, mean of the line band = 17.2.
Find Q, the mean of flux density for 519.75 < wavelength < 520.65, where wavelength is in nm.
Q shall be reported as 17.3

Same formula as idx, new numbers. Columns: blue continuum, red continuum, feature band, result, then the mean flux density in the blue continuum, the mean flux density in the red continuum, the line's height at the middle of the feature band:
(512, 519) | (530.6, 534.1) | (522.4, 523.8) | 0.03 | 17.7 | 17.3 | 17.5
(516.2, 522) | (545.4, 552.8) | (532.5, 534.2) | 0.13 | 17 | 18.8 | 17.9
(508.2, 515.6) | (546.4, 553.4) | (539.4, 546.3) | 0.03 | 18.1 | 18.7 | 18.6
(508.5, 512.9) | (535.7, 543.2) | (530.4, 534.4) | 0.03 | 17.9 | 17.7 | 17.7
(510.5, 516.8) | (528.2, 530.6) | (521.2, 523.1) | 0.08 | 17.9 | 18.1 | 18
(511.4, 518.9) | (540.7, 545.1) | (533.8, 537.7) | 0.03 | 17.7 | 18.6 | 18.4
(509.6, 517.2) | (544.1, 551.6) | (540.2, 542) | 0.09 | 17.8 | 18.8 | 18.6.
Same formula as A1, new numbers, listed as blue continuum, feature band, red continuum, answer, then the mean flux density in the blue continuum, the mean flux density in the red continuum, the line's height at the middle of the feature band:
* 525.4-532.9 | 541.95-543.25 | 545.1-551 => -0.03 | 17.7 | 18.6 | 18.4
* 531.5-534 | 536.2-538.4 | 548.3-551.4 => -0.12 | 16.8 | 19.4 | 17.5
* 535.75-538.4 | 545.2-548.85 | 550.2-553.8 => 0.07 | 18.3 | 18.7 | 18.6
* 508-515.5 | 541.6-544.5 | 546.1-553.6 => -0.10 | 18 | 18.7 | 18.6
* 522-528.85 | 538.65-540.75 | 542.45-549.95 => 0.22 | 17.3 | 18.6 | 18.2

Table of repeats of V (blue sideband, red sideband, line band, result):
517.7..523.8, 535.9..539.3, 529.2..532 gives -0.155 nm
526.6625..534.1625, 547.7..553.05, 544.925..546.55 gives 0.076 nm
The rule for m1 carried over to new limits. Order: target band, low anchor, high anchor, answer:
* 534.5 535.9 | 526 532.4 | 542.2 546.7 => -0.02 nm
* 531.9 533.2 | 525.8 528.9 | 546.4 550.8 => 0.07 nm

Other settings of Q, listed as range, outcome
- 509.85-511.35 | 17.4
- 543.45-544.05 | 20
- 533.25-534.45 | 16.3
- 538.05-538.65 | 18.5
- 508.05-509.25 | 18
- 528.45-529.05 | 18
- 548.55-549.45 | 18.7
